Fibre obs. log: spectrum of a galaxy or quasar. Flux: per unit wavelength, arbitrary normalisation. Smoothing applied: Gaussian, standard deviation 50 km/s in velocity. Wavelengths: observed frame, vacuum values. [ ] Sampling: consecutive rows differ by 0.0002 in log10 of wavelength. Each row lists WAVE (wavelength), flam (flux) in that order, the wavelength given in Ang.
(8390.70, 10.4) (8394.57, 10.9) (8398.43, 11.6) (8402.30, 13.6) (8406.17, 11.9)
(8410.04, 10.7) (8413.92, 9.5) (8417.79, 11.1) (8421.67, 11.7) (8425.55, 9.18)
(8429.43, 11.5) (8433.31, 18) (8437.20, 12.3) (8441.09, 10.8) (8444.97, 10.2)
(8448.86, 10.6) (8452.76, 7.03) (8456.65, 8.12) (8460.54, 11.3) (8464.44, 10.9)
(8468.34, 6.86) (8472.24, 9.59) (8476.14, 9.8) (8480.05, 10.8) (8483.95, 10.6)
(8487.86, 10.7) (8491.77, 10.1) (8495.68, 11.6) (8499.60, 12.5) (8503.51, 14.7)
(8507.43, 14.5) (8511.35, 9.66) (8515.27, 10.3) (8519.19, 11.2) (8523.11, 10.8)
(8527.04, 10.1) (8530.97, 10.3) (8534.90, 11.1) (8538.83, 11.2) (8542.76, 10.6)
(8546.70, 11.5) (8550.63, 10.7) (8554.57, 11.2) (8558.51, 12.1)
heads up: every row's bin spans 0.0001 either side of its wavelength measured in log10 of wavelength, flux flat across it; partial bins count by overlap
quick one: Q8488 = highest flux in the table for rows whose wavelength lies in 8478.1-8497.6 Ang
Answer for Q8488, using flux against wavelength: 11.6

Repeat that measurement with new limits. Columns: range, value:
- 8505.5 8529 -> 14.5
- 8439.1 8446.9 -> 10.8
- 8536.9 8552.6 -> 11.5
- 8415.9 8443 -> 18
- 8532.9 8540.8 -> 11.2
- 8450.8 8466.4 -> 11.3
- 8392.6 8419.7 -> 13.6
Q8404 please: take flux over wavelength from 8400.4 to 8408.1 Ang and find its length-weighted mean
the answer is 12.7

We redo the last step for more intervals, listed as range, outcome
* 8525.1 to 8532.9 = 10.2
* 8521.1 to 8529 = 10.5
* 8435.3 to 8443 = 11.5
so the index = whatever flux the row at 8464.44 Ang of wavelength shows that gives 10.9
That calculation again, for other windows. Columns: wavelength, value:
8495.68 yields 11.6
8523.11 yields 10.8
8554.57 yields 11.2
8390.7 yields 10.4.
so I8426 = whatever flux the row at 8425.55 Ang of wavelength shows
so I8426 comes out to 9.18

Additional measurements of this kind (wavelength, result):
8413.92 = 9.5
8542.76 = 10.6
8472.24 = 9.59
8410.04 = 10.7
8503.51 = 14.7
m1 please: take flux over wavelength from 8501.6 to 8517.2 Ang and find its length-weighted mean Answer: 12.3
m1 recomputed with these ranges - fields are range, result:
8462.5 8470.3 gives 8.88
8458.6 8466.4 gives 11.1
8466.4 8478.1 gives 8.75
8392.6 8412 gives 11.7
